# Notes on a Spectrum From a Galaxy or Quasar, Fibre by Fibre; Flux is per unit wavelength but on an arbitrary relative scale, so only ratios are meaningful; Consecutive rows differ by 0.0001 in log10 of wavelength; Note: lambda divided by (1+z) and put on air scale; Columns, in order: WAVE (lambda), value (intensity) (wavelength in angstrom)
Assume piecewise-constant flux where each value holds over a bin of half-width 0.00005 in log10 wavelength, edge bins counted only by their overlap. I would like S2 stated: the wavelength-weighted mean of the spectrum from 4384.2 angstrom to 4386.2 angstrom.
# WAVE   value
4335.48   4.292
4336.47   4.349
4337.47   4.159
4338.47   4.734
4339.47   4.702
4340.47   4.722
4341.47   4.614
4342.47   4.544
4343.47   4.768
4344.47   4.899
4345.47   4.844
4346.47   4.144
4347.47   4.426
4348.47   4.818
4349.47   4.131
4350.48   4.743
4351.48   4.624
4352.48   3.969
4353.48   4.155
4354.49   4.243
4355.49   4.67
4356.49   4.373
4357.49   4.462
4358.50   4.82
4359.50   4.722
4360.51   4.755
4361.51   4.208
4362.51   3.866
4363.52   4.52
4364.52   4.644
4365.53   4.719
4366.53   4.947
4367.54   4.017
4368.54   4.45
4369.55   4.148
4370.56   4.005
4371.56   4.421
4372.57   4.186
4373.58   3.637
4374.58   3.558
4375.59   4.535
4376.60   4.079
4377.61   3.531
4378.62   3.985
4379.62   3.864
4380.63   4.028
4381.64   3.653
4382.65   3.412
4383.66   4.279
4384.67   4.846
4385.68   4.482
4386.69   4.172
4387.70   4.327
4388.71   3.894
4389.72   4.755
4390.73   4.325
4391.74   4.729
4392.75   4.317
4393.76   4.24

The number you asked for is 4.66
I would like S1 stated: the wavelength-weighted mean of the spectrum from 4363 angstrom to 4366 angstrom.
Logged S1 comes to 4.62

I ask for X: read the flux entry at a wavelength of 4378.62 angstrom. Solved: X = 3.985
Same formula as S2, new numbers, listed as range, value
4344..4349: 4.63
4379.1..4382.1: 3.86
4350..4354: 4.37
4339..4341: 4.71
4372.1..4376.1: 3.98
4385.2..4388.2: 4.33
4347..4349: 4.62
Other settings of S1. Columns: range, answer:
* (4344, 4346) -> 4.86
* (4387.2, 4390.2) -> 4.32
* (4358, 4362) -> 4.63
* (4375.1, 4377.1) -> 4.3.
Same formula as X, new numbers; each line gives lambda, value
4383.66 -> 4.279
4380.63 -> 4.028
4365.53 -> 4.719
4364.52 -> 4.644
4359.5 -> 4.722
